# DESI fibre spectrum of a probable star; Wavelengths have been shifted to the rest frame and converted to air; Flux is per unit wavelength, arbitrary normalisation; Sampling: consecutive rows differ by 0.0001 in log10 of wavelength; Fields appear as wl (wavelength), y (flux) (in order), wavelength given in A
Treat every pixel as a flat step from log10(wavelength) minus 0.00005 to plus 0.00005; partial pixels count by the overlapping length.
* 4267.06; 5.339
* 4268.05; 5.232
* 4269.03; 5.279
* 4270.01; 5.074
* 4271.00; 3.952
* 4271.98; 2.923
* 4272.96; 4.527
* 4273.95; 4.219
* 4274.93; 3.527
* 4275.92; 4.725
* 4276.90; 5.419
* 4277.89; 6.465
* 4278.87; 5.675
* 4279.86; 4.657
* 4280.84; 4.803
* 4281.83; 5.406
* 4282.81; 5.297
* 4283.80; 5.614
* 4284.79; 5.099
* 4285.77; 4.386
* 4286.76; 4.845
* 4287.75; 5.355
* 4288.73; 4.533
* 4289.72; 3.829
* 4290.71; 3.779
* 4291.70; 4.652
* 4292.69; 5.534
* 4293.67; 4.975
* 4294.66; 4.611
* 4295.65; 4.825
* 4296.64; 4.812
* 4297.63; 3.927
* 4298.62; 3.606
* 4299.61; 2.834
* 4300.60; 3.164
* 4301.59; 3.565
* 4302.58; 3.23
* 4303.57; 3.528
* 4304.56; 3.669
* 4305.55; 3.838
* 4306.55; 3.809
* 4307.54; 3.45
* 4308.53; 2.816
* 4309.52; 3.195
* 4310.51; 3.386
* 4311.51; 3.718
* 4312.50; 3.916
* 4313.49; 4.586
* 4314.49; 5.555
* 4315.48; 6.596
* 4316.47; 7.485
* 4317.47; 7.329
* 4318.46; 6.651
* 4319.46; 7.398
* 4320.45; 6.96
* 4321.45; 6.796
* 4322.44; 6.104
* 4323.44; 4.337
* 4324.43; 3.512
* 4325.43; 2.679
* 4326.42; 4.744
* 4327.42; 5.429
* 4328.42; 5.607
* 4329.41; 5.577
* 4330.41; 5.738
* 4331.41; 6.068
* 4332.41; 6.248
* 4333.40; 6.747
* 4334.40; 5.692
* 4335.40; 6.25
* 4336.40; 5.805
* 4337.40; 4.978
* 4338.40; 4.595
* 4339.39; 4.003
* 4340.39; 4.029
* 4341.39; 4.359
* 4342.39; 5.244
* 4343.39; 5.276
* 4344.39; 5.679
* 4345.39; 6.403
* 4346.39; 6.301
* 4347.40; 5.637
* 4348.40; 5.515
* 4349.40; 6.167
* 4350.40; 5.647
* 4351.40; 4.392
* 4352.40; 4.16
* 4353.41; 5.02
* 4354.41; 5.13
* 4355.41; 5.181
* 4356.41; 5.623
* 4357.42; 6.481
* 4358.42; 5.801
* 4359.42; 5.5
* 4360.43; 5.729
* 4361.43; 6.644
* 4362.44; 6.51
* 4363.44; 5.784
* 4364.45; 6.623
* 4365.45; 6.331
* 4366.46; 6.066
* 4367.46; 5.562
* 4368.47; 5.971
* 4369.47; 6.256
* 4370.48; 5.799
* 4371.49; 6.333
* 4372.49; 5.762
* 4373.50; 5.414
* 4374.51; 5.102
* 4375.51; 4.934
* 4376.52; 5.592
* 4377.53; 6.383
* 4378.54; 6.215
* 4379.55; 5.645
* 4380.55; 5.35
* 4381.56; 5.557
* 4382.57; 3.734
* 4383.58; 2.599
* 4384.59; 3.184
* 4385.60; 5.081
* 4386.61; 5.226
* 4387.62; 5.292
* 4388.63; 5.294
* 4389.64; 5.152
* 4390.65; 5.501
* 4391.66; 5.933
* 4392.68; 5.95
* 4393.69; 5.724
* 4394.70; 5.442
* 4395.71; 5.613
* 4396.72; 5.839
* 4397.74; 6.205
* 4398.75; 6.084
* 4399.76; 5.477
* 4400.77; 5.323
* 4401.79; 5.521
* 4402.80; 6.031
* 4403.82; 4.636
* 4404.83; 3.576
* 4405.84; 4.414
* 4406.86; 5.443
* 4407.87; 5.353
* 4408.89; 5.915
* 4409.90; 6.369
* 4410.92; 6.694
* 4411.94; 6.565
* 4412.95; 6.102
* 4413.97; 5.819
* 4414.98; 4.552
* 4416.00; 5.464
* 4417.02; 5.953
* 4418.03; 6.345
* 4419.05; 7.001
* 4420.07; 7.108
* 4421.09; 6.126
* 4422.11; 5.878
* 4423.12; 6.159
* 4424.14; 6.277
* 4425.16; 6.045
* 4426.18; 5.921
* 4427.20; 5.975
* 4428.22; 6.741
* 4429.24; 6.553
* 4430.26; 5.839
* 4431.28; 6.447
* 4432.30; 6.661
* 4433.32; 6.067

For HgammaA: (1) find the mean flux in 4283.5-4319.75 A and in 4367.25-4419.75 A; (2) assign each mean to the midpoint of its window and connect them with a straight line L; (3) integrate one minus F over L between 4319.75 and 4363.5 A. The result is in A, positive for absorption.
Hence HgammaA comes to -4.5 A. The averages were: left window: 4.52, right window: 5.51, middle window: 5.46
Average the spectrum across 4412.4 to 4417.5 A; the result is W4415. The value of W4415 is 5.59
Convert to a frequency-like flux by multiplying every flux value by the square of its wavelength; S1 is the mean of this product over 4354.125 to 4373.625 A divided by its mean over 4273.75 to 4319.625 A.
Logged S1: 1.33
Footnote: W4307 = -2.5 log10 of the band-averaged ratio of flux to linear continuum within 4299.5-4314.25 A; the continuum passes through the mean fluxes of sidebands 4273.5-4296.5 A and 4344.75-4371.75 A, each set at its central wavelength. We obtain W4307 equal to 0.40 mag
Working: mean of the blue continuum 4.88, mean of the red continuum 5.79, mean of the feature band 3.57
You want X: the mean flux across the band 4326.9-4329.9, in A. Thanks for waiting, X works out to 5.53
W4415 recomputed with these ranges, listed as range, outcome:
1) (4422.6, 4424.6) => 6.23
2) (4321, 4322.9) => 6.47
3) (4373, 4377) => 5.26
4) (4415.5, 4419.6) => 6.2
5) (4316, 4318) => 7.39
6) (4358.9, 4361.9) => 5.95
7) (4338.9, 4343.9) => 4.58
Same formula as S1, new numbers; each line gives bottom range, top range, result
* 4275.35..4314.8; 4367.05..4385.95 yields 1.26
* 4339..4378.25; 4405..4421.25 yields 1.08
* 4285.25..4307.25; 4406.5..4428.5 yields 1.55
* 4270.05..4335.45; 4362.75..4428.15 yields 1.22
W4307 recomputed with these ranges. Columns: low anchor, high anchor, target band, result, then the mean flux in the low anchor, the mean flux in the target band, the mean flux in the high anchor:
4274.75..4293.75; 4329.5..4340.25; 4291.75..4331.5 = 0.12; 4.95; 4.73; 5.56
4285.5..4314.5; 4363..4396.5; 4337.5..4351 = -0.10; 4.04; 5.28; 5.47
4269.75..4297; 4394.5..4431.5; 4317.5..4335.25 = -0.12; 4.77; 5.72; 5.86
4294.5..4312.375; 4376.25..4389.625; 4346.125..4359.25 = -0.21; 3.65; 5.45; 5.01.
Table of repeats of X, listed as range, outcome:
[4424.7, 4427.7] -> 5.98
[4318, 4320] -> 7.03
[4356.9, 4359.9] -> 5.93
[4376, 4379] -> 6.04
